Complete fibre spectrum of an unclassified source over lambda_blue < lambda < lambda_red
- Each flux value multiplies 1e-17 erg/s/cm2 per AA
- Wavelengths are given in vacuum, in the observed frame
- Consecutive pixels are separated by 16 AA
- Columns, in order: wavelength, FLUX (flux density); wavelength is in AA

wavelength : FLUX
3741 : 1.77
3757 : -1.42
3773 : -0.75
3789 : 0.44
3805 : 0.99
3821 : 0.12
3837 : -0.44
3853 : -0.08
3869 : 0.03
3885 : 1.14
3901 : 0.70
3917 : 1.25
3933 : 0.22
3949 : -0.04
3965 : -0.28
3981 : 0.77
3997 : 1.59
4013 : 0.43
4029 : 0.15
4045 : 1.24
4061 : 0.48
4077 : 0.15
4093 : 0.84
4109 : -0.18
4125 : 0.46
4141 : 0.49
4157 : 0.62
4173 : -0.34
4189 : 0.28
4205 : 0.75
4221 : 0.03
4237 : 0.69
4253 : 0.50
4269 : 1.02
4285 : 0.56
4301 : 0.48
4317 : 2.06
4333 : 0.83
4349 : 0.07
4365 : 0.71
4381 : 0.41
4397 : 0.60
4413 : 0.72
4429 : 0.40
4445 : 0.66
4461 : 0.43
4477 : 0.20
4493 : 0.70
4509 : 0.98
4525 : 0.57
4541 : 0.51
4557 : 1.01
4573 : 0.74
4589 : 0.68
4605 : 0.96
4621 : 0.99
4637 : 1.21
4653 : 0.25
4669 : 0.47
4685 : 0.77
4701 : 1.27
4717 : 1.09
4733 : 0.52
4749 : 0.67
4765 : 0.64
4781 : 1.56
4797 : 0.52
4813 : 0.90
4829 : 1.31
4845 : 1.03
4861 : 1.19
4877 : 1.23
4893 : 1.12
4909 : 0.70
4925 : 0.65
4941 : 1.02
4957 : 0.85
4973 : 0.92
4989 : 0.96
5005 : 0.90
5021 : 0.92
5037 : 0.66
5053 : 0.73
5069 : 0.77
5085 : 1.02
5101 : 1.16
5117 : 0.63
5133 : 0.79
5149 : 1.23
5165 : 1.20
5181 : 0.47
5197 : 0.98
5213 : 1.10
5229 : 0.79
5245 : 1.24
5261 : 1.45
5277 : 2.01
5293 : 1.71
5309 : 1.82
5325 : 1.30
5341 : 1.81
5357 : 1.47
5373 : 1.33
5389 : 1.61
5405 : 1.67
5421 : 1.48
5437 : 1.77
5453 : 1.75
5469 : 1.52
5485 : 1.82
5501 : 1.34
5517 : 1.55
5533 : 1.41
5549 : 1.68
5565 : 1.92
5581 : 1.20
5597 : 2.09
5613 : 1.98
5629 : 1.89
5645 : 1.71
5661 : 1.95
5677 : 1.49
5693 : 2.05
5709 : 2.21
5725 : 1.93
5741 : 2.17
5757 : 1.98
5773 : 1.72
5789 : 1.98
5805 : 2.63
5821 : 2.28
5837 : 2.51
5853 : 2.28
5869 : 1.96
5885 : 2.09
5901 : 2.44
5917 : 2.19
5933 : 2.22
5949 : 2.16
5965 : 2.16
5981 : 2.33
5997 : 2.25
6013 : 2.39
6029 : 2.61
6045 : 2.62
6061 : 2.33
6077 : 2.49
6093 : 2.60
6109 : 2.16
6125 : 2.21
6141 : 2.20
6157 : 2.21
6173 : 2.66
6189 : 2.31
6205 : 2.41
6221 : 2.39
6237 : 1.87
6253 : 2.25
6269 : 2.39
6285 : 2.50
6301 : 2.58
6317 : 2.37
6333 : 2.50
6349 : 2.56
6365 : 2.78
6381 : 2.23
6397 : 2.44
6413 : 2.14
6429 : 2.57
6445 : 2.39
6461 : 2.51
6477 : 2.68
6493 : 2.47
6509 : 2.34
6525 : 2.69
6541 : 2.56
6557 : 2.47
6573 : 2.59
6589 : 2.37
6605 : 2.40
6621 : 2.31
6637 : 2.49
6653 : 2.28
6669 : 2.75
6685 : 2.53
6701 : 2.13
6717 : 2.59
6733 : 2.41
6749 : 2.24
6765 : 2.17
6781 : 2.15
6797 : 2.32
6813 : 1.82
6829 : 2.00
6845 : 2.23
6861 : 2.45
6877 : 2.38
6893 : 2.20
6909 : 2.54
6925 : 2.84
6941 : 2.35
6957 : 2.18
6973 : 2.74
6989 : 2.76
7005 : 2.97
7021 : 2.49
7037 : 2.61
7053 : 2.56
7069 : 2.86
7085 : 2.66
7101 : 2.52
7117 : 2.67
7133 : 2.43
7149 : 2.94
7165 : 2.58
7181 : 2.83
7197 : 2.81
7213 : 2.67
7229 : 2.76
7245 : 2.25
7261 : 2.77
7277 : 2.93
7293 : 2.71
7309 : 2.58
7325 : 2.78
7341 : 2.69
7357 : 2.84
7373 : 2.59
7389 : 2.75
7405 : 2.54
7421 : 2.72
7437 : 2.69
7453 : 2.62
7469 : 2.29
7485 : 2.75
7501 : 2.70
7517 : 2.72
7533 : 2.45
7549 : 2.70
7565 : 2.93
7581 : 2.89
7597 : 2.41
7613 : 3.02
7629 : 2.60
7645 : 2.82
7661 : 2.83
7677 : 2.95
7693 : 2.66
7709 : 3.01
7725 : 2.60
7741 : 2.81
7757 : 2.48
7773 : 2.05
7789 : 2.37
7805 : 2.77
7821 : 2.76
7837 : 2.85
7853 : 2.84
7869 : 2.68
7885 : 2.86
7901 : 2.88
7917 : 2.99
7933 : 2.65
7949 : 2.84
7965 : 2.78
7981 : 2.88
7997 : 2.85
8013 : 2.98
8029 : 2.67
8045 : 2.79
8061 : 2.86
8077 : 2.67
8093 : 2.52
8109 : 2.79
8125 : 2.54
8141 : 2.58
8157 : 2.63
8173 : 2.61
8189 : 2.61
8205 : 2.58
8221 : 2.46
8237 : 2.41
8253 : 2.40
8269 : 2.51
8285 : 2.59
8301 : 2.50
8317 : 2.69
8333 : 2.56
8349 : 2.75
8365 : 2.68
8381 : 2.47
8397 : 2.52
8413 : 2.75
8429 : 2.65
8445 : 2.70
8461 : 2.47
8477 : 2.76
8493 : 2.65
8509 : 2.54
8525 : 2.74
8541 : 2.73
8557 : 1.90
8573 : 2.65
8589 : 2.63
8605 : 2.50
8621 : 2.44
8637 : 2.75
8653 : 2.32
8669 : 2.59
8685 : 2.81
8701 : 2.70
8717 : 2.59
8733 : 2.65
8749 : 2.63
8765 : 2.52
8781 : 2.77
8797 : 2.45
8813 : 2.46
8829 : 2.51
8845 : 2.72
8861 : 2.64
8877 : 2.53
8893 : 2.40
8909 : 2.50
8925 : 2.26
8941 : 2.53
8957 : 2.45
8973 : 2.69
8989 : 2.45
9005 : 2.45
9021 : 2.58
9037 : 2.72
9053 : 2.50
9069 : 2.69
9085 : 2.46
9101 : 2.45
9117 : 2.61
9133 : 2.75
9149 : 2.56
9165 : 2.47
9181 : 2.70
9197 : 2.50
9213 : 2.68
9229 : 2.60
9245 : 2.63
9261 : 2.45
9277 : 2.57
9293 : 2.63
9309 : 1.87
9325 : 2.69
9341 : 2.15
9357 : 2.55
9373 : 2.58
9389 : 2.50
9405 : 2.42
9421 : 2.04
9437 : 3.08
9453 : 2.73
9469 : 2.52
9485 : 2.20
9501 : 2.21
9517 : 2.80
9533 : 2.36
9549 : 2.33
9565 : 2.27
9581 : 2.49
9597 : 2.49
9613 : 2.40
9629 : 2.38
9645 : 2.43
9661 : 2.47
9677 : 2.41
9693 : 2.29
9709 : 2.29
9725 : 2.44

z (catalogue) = 0.318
